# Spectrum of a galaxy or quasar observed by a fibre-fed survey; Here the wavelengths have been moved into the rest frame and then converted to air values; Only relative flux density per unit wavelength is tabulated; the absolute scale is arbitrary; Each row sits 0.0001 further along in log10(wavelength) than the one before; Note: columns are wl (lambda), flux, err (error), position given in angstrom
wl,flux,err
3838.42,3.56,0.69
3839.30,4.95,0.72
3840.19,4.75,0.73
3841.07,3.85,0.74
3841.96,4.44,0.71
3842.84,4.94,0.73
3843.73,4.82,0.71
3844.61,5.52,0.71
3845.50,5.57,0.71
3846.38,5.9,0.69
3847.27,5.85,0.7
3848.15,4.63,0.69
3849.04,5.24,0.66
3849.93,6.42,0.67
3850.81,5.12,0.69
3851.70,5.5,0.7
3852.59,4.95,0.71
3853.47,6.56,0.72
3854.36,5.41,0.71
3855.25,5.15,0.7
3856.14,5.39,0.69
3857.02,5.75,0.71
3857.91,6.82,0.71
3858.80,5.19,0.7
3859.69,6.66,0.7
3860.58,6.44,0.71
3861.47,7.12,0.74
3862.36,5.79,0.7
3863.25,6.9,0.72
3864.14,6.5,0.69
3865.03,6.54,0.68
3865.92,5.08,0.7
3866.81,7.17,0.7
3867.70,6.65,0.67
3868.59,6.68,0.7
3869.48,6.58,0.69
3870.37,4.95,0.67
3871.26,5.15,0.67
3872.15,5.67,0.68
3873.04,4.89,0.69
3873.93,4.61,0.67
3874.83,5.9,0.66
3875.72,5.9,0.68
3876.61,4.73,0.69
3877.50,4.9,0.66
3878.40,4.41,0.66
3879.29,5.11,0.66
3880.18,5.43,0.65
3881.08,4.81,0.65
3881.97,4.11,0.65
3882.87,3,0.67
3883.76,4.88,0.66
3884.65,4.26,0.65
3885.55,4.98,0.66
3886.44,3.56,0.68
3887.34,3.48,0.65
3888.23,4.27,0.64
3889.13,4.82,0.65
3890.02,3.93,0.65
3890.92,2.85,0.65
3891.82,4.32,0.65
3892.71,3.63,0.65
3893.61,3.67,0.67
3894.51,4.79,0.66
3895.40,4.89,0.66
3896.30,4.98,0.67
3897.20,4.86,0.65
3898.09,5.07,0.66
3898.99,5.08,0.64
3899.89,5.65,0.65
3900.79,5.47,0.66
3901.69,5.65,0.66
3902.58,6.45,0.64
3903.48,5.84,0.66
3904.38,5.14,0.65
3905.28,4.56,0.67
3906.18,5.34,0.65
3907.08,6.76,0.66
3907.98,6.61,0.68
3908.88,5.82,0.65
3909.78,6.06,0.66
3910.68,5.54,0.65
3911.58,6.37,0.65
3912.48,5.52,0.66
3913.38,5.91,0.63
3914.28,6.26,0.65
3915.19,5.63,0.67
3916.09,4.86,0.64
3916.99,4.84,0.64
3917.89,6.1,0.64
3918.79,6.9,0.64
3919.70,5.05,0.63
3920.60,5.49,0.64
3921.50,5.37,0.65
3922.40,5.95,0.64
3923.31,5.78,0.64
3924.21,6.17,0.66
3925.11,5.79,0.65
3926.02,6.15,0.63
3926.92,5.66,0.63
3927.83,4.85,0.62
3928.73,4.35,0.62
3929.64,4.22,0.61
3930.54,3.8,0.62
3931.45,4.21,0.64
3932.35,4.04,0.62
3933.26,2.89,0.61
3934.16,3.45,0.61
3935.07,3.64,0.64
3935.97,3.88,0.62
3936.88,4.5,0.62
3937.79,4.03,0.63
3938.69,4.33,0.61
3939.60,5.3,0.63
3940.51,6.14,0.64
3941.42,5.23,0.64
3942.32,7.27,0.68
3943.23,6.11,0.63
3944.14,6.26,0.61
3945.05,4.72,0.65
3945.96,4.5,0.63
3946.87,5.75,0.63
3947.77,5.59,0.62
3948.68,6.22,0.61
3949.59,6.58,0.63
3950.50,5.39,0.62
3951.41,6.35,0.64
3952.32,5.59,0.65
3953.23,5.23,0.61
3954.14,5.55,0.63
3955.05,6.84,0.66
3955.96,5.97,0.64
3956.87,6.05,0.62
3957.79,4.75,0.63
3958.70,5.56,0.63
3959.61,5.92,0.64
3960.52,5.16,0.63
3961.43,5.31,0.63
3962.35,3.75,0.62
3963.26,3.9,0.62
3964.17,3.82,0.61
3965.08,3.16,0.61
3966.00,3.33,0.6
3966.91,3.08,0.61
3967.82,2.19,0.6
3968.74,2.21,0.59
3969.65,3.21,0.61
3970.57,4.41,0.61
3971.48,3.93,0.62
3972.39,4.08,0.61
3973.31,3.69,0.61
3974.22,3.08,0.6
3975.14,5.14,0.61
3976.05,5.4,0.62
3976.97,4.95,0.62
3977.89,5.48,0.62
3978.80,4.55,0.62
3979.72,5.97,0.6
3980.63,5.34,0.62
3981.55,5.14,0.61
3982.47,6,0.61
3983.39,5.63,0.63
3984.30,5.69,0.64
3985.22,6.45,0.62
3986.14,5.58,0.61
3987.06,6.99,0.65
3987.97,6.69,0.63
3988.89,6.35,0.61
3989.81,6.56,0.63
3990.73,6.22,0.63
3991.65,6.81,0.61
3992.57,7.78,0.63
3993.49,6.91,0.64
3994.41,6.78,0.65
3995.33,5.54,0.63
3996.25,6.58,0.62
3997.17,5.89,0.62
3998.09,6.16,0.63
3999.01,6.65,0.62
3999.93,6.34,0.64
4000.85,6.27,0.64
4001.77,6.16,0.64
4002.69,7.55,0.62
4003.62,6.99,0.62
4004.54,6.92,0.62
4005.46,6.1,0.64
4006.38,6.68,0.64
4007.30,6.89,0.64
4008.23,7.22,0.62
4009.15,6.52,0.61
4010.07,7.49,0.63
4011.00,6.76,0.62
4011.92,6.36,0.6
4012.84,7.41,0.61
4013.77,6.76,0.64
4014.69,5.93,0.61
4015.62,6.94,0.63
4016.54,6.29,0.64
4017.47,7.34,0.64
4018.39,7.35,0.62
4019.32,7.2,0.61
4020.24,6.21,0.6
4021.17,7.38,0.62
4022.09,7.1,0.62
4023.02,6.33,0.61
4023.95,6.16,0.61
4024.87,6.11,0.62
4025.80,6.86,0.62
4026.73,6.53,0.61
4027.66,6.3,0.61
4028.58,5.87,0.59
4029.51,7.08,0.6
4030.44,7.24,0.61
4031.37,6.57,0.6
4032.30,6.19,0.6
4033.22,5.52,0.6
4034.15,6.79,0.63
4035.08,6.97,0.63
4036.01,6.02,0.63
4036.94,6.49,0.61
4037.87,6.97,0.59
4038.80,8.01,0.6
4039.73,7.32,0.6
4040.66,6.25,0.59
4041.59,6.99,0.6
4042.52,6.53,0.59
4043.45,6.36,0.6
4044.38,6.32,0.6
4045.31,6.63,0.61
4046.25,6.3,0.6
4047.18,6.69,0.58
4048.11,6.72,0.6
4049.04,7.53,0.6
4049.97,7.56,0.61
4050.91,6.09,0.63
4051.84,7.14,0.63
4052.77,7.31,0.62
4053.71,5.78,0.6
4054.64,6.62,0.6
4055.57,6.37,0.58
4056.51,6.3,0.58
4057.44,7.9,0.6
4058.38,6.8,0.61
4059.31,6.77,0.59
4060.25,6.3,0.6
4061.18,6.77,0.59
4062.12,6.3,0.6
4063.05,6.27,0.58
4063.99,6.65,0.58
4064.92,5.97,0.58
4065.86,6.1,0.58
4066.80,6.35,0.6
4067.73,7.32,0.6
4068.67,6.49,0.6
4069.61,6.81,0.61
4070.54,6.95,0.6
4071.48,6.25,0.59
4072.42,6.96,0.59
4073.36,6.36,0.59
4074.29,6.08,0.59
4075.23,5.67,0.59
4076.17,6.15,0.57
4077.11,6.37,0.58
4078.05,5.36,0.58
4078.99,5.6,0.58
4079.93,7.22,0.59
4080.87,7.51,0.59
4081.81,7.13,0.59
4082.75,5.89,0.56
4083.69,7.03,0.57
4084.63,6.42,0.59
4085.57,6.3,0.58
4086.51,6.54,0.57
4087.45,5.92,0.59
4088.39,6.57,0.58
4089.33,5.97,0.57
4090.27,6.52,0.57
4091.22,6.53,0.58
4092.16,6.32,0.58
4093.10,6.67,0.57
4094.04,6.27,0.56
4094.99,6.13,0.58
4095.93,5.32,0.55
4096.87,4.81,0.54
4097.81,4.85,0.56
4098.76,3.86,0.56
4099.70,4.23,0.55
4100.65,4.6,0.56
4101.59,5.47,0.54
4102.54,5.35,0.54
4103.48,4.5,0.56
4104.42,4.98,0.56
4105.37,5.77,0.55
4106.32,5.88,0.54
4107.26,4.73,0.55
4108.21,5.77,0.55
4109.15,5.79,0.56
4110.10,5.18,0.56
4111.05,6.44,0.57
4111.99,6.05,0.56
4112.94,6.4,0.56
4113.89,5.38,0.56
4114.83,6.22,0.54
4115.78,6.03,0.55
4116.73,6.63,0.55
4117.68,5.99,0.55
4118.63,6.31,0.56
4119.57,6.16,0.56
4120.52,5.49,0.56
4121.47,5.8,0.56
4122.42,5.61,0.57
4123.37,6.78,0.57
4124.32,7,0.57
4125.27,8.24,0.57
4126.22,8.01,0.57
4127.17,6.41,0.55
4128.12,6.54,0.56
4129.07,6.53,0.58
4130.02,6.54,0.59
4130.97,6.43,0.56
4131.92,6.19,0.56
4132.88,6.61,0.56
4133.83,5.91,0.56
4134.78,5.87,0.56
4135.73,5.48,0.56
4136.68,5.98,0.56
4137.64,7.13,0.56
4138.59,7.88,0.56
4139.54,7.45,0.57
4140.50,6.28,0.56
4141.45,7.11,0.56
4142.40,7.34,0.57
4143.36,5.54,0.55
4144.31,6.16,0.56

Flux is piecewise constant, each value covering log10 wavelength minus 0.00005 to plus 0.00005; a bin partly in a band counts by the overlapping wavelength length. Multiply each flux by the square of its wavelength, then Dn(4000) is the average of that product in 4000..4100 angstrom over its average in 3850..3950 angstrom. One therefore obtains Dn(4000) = 1.33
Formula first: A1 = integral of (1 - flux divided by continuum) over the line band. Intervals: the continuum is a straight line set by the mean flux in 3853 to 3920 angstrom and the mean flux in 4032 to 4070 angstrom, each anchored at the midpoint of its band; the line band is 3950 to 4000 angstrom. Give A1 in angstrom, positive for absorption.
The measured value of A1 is 6.42 angstrom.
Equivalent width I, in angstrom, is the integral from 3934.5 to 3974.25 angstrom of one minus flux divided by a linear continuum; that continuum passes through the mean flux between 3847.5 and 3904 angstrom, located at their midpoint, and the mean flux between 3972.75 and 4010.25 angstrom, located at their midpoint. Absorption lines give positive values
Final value 6.9 angstrom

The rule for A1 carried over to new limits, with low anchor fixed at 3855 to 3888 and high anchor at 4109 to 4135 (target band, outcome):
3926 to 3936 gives 2.6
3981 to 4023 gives -4.9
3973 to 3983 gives 1.4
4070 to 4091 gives -0.8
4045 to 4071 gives -2.5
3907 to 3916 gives -0.6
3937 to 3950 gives 0.3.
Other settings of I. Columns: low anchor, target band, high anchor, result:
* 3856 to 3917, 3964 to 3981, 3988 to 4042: 5.96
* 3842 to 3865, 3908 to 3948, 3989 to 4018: 6.19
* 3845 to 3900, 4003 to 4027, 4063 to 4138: -4.06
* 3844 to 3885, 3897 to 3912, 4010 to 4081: 0.31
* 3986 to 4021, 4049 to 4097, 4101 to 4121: -3.16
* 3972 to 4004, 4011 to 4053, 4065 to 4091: -3.65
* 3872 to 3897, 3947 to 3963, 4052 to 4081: -1.02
